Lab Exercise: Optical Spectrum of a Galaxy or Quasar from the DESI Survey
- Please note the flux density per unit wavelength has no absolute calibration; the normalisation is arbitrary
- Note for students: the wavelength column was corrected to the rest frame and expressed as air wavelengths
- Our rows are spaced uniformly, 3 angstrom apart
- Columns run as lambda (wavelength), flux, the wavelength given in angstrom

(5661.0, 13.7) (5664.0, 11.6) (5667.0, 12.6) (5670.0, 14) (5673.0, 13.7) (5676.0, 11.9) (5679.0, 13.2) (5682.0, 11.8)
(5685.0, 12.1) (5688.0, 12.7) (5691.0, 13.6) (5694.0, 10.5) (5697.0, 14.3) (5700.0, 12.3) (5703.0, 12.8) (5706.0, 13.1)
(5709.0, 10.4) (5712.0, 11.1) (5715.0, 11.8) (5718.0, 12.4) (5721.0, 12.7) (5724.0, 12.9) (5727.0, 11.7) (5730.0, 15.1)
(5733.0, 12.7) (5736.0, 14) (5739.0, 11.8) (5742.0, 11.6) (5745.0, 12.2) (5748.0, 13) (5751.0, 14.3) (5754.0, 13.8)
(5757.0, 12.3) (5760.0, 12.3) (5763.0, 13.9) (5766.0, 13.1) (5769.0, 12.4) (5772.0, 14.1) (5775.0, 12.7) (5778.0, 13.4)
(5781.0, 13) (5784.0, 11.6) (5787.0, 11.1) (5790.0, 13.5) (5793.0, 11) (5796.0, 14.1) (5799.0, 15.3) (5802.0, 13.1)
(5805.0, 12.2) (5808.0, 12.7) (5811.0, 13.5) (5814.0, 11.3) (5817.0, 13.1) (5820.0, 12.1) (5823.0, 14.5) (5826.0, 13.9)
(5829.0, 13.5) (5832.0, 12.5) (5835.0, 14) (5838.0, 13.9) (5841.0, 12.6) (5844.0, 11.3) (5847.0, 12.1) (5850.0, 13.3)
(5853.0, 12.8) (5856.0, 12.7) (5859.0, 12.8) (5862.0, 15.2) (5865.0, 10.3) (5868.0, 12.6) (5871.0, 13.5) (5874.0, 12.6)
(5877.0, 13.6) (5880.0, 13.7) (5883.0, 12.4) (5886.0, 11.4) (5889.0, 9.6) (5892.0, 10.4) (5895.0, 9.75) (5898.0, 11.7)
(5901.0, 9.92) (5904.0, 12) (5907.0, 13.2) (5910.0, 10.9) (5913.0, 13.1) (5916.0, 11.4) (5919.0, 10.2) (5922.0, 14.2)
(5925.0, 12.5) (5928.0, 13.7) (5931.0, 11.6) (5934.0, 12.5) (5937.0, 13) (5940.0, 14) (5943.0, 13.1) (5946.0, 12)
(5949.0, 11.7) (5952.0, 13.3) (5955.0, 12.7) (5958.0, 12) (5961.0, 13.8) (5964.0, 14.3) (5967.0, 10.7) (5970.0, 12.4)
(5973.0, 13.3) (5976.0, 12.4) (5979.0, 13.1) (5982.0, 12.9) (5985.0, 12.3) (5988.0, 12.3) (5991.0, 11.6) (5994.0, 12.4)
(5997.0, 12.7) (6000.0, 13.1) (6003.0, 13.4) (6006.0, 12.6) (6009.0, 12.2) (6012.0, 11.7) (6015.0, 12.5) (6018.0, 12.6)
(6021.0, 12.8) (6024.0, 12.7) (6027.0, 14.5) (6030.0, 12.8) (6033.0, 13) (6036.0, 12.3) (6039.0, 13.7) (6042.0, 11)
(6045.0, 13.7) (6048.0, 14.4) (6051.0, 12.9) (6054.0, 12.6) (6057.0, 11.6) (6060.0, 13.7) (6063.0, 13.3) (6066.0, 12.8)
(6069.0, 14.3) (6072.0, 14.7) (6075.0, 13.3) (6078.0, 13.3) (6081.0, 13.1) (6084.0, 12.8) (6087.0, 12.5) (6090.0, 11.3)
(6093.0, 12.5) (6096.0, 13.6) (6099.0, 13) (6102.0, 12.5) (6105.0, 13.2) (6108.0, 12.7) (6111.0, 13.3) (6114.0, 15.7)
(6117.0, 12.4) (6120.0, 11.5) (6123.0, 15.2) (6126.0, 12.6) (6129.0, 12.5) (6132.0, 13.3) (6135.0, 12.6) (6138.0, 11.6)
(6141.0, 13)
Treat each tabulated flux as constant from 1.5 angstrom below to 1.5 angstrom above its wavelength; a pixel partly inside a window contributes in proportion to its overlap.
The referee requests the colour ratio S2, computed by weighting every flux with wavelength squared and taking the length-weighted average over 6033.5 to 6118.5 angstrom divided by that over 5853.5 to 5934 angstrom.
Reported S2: 1.15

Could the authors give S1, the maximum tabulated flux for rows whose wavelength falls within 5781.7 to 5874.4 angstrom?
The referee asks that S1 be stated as 15.3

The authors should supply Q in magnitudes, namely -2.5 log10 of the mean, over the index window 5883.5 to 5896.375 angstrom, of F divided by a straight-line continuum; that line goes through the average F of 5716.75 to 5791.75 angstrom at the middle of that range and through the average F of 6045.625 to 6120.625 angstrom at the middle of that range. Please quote 0.23 mag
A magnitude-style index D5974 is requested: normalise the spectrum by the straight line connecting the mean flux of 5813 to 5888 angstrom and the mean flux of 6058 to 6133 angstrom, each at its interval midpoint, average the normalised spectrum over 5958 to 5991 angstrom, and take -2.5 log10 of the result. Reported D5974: 0.03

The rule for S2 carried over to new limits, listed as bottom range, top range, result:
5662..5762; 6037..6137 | 1.18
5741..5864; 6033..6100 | 1.10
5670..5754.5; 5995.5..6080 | 1.15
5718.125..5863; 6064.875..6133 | 1.12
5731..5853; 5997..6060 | 1.07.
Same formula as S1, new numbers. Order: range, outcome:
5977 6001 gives 13.1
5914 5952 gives 14.2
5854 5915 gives 15.2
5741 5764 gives 14.3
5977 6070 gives 14.5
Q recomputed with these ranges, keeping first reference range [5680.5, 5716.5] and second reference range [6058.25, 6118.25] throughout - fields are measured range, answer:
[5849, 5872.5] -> -0.02 mag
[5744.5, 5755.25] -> -0.09 mag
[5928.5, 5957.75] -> 0.01 mag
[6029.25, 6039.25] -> 0.02 mag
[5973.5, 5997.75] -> 0.04 mag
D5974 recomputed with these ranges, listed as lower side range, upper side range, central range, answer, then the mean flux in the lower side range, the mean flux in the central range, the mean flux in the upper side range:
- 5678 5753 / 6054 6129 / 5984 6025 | 0.041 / 12.6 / 12.5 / 13.1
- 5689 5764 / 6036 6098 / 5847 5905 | 0.061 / 12.7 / 12.1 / 13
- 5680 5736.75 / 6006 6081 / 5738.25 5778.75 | -0.029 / 12.5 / 12.9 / 13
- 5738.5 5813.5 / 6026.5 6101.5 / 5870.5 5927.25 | 0.092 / 12.9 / 11.9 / 13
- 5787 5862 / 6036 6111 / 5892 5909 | 0.160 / 13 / 11.2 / 13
